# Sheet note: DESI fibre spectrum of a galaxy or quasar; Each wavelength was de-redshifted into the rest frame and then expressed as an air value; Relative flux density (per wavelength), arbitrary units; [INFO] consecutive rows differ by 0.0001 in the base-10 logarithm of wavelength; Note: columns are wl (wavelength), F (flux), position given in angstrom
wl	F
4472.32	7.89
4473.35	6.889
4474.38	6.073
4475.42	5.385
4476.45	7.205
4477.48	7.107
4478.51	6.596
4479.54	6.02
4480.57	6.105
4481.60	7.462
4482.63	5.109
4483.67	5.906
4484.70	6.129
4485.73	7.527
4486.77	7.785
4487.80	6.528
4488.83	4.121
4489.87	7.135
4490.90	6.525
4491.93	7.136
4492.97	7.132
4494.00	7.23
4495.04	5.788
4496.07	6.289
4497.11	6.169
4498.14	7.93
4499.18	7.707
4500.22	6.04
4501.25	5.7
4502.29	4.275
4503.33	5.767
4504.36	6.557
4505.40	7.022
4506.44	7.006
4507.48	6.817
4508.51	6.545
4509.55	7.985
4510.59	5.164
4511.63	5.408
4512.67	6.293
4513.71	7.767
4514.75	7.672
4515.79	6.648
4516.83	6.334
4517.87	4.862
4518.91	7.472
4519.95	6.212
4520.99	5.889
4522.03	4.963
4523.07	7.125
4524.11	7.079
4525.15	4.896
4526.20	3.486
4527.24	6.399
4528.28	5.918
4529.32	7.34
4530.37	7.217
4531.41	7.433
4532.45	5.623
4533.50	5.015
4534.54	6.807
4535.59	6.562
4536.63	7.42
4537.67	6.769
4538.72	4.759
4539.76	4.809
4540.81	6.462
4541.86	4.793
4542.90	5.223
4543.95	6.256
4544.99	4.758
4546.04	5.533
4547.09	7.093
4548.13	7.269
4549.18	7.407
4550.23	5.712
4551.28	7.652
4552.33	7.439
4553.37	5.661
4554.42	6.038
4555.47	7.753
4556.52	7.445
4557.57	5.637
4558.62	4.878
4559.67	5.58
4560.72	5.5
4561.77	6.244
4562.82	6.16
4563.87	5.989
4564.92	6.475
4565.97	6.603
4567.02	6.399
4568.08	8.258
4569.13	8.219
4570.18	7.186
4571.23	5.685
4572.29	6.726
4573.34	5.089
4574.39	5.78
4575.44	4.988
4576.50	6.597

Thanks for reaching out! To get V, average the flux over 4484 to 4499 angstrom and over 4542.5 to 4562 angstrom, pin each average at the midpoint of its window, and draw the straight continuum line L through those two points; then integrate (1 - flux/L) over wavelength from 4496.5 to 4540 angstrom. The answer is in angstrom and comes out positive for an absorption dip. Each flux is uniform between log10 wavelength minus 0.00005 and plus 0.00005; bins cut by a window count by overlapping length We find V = 1.28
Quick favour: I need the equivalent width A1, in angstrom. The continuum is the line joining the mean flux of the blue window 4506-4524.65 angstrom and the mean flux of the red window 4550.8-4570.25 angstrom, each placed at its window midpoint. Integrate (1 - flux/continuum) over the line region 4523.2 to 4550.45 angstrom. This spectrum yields 1.8 angstrom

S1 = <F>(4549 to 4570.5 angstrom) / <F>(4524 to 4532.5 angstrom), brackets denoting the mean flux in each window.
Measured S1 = 1.07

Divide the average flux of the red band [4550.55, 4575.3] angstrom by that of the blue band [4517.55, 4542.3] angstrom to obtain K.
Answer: 1.1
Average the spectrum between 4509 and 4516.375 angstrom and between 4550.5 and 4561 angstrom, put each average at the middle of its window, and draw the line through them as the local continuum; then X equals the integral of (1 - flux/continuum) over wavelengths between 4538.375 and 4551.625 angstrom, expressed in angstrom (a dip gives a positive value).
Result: 1.0 angstrom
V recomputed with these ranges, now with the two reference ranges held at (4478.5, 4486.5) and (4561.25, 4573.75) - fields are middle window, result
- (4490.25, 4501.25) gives -0.6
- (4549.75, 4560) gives 0.3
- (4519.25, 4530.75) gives 0.8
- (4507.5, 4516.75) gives -0.3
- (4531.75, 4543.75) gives 1.2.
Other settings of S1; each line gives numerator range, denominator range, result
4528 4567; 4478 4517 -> 0.96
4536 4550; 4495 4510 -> 0.93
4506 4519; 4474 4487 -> 1.02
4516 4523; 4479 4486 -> 0.96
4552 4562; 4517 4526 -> 1.04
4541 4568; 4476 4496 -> 0.96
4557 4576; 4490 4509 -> 0.95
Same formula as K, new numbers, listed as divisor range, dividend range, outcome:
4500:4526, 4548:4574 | 1.04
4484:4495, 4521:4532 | 0.93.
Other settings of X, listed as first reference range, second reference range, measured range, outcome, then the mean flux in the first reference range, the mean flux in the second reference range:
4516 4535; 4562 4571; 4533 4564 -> 1.77 angstrom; 6.12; 6.85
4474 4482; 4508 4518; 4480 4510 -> -0.11 angstrom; 6.49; 6.53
